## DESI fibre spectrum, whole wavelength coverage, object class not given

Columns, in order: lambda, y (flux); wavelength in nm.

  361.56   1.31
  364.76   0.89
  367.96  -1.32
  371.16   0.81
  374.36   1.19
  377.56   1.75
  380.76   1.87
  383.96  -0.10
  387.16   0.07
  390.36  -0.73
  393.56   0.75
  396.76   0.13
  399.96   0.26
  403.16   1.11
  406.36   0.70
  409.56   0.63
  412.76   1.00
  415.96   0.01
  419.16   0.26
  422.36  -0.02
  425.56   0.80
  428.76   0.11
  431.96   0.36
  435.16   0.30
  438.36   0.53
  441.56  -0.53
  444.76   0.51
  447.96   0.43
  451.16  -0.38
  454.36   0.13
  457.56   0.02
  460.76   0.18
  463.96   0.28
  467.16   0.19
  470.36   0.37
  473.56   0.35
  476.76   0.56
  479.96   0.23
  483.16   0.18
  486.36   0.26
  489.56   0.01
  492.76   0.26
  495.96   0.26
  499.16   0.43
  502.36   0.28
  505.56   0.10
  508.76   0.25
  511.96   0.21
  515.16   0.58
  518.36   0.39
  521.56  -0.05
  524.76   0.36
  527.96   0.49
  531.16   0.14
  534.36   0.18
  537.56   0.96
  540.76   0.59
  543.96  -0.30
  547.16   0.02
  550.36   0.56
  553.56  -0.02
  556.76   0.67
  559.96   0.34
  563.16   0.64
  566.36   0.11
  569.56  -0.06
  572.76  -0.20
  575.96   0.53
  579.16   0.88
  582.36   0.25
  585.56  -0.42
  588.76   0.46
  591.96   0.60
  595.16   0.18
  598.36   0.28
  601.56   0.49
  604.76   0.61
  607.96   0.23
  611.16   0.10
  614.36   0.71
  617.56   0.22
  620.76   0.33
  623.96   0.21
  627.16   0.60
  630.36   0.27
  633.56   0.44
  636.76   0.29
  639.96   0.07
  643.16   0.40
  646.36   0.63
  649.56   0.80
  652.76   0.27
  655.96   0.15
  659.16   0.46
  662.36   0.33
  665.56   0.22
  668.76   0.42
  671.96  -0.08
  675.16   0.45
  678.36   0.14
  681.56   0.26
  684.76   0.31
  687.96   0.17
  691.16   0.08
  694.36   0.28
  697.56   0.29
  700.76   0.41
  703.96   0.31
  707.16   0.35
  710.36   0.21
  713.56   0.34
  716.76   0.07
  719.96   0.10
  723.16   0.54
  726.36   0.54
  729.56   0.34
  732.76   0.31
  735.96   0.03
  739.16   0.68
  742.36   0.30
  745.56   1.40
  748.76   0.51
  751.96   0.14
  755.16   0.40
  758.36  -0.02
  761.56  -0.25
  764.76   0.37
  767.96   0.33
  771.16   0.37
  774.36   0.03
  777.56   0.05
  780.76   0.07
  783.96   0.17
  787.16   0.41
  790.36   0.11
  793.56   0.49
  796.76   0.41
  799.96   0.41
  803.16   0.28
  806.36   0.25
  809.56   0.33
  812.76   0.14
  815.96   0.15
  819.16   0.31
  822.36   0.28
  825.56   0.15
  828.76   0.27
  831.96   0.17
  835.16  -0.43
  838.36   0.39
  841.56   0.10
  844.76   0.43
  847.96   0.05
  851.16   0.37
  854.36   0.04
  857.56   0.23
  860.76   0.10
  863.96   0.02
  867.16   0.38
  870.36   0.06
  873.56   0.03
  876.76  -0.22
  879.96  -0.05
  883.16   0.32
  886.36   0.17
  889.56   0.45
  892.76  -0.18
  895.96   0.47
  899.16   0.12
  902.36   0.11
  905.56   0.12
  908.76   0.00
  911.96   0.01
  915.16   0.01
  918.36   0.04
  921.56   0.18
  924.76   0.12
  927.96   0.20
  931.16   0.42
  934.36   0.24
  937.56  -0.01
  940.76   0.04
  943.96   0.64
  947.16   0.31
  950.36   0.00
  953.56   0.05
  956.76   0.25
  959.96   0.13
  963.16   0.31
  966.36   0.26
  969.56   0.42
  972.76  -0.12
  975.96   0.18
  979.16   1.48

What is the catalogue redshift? 0.491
